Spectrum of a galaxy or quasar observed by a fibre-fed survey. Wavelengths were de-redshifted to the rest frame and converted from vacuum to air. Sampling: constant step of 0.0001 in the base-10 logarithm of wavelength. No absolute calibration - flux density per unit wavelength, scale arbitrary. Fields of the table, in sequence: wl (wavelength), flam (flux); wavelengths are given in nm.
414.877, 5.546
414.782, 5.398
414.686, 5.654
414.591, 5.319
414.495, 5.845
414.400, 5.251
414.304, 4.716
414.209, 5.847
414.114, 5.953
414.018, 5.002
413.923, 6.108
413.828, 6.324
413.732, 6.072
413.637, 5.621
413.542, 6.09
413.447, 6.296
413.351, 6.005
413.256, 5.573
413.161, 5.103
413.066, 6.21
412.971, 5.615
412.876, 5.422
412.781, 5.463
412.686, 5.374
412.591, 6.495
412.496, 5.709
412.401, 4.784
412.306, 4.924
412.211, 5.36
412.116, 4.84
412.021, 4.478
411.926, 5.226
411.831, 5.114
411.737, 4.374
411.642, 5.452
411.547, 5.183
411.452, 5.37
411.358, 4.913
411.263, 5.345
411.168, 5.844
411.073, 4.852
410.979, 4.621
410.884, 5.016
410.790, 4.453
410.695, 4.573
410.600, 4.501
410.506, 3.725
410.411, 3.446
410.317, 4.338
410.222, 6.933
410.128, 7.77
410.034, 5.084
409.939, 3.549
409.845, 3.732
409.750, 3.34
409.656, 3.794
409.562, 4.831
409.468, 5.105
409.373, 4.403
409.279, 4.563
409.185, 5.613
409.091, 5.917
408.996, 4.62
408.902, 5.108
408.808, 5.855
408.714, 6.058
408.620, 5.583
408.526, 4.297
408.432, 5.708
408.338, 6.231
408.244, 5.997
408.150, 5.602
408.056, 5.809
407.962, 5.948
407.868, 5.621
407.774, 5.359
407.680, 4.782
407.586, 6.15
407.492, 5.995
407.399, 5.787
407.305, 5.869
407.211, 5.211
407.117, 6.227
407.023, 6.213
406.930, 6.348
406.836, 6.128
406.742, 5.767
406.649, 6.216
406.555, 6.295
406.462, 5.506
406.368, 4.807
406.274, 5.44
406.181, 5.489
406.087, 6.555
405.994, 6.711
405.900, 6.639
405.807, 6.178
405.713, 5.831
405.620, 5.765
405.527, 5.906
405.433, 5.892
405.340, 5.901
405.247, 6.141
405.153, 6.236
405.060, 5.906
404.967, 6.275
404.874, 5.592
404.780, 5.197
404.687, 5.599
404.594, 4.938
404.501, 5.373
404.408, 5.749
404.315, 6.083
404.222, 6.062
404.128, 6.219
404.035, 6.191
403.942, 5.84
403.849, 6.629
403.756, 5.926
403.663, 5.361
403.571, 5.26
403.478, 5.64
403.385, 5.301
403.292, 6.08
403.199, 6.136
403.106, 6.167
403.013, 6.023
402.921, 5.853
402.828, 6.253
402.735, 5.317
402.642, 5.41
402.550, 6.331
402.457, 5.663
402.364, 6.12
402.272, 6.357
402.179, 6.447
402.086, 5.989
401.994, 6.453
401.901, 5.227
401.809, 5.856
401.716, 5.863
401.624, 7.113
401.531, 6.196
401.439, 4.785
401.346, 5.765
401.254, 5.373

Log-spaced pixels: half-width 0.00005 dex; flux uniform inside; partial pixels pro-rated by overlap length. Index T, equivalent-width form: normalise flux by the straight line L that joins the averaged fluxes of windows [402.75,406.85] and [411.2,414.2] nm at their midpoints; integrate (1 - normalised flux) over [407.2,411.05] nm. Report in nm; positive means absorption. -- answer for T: 0.36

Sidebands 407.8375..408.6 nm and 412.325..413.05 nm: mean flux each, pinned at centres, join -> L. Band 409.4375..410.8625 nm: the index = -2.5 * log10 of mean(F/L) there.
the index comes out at 0.212 mag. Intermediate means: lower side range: 5.65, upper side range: 5.56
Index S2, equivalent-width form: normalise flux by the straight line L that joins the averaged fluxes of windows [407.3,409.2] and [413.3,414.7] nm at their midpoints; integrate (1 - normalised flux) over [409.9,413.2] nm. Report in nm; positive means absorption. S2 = 0.32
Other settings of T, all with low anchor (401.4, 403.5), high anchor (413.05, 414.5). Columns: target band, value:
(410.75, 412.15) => 0.187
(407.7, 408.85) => 0.037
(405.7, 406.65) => -0.014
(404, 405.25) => 0.020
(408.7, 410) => 0.246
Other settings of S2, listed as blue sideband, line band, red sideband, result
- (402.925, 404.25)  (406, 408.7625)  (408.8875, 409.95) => -0.407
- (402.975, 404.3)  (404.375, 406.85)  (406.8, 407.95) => 0.003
